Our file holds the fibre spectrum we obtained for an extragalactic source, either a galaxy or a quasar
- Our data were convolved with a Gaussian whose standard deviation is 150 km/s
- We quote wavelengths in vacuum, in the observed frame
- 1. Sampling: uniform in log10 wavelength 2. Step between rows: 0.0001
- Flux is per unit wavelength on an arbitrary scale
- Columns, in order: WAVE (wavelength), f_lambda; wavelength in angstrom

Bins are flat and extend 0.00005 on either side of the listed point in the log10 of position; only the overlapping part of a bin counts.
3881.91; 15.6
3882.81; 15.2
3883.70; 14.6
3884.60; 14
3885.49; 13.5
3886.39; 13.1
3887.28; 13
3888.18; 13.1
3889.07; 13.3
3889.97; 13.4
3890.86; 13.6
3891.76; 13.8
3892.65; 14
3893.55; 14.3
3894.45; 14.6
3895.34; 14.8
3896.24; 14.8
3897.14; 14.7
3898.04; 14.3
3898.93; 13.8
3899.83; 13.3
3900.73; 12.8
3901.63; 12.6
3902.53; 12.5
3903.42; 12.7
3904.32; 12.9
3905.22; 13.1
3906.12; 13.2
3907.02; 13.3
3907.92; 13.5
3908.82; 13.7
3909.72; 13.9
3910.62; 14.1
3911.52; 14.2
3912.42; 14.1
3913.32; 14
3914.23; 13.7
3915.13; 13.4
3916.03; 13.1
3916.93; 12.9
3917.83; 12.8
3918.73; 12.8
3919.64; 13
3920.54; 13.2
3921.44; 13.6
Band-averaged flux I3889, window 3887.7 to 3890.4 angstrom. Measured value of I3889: 13.2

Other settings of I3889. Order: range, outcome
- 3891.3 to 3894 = 14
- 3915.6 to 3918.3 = 13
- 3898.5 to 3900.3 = 13.5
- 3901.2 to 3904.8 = 12.7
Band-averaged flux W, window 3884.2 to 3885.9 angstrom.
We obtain 13.8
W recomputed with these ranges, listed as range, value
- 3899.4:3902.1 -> 12.9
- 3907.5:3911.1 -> 13.8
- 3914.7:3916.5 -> 13.3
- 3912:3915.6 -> 13.8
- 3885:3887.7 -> 13.2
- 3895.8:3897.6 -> 14.7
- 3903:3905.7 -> 12.9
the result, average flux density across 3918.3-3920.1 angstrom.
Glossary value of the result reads 12.9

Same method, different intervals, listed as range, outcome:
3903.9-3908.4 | 13.2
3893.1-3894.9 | 14.5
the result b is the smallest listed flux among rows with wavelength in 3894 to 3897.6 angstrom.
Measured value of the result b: 14.6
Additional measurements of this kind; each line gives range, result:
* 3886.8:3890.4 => 13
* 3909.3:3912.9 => 13.9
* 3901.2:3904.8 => 12.5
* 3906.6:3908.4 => 13.3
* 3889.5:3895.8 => 13.4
